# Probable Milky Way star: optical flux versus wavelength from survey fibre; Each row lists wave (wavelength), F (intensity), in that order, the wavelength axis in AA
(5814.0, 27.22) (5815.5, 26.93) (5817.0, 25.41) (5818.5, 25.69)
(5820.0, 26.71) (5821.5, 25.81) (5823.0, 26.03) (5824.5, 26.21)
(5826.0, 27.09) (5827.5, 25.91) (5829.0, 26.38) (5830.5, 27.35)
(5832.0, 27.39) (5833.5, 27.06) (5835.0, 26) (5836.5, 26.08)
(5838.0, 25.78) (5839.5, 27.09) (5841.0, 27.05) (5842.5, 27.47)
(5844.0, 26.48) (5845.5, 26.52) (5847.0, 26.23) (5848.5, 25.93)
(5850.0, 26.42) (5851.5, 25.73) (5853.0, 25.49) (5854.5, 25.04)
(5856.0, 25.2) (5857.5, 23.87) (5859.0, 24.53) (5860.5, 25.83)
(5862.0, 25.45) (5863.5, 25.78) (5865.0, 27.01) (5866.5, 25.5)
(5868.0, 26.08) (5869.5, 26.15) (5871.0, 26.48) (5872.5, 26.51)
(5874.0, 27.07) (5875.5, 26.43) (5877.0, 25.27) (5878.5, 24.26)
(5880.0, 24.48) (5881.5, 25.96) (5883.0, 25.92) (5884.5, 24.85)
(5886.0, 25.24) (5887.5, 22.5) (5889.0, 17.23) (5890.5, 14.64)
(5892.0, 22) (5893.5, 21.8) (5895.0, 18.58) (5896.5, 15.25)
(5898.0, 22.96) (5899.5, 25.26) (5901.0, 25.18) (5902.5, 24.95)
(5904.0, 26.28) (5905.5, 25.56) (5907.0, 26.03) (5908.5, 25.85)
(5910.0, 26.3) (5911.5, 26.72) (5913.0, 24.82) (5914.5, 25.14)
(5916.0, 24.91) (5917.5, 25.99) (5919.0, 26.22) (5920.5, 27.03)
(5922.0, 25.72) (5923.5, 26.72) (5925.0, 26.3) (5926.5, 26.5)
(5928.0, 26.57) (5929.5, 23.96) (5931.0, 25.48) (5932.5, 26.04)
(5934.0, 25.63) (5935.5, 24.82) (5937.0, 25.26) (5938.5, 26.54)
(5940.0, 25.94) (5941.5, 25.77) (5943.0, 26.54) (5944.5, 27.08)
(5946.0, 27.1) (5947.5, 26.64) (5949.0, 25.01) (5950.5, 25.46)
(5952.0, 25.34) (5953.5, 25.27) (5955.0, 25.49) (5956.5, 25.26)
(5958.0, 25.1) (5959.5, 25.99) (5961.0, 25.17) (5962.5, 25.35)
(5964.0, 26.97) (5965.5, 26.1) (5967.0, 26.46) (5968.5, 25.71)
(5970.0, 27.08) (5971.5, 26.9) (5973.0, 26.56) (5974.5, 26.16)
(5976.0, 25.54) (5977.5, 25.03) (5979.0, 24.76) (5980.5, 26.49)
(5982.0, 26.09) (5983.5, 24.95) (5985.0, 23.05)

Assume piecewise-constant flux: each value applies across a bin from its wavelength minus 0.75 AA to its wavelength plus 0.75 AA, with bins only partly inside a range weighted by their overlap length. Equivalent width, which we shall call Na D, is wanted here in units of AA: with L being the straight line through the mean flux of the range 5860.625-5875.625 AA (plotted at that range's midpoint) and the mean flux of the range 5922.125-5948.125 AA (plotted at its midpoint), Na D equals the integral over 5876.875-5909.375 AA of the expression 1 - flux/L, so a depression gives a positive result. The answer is 3.7 AA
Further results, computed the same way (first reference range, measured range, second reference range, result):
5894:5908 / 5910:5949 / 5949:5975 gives -2.3 AA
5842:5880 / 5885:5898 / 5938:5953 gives 3.0 AA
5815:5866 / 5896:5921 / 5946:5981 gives 0.9 AA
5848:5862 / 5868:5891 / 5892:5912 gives 0.2 AA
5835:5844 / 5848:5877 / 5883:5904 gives -1.4 AA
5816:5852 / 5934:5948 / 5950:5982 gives -0.1 AA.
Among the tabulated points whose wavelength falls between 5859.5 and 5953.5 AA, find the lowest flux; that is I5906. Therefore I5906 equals 14.64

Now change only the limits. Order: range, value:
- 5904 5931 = 23.96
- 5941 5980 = 24.76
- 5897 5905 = 22.96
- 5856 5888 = 22.5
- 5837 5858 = 23.87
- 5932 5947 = 24.82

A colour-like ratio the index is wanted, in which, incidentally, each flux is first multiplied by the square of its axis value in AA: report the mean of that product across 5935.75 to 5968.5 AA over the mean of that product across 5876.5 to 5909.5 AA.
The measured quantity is 1.14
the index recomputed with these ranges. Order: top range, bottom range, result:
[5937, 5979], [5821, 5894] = 1.06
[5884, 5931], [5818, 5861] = 0.94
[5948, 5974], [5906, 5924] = 1.01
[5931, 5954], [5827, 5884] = 1.02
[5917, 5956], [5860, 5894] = 1.08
